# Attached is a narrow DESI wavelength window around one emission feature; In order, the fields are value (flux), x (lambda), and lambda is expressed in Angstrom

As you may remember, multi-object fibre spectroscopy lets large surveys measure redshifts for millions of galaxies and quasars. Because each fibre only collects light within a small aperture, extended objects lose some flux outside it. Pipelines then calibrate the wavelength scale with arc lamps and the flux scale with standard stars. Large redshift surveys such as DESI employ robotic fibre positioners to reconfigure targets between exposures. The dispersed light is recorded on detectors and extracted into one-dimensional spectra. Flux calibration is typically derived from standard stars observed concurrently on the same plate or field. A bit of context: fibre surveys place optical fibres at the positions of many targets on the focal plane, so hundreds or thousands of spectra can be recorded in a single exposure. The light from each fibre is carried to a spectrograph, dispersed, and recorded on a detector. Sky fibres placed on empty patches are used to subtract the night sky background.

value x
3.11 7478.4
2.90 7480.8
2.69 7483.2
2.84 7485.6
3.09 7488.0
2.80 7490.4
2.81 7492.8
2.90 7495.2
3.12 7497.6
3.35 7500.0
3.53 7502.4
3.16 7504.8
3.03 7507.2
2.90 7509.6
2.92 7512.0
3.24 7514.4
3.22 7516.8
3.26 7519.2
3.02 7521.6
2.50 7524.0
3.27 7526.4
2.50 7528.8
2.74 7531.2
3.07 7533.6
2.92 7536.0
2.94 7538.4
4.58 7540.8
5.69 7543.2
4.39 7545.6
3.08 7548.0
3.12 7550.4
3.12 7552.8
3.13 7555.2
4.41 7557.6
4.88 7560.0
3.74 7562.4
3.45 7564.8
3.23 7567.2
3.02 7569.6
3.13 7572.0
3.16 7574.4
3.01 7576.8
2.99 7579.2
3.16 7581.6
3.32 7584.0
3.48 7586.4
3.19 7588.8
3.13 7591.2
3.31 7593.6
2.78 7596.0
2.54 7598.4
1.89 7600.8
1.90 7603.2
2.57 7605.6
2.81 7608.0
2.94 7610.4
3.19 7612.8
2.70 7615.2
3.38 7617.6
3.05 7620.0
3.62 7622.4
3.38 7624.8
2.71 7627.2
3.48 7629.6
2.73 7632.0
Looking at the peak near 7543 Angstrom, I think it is [S II]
